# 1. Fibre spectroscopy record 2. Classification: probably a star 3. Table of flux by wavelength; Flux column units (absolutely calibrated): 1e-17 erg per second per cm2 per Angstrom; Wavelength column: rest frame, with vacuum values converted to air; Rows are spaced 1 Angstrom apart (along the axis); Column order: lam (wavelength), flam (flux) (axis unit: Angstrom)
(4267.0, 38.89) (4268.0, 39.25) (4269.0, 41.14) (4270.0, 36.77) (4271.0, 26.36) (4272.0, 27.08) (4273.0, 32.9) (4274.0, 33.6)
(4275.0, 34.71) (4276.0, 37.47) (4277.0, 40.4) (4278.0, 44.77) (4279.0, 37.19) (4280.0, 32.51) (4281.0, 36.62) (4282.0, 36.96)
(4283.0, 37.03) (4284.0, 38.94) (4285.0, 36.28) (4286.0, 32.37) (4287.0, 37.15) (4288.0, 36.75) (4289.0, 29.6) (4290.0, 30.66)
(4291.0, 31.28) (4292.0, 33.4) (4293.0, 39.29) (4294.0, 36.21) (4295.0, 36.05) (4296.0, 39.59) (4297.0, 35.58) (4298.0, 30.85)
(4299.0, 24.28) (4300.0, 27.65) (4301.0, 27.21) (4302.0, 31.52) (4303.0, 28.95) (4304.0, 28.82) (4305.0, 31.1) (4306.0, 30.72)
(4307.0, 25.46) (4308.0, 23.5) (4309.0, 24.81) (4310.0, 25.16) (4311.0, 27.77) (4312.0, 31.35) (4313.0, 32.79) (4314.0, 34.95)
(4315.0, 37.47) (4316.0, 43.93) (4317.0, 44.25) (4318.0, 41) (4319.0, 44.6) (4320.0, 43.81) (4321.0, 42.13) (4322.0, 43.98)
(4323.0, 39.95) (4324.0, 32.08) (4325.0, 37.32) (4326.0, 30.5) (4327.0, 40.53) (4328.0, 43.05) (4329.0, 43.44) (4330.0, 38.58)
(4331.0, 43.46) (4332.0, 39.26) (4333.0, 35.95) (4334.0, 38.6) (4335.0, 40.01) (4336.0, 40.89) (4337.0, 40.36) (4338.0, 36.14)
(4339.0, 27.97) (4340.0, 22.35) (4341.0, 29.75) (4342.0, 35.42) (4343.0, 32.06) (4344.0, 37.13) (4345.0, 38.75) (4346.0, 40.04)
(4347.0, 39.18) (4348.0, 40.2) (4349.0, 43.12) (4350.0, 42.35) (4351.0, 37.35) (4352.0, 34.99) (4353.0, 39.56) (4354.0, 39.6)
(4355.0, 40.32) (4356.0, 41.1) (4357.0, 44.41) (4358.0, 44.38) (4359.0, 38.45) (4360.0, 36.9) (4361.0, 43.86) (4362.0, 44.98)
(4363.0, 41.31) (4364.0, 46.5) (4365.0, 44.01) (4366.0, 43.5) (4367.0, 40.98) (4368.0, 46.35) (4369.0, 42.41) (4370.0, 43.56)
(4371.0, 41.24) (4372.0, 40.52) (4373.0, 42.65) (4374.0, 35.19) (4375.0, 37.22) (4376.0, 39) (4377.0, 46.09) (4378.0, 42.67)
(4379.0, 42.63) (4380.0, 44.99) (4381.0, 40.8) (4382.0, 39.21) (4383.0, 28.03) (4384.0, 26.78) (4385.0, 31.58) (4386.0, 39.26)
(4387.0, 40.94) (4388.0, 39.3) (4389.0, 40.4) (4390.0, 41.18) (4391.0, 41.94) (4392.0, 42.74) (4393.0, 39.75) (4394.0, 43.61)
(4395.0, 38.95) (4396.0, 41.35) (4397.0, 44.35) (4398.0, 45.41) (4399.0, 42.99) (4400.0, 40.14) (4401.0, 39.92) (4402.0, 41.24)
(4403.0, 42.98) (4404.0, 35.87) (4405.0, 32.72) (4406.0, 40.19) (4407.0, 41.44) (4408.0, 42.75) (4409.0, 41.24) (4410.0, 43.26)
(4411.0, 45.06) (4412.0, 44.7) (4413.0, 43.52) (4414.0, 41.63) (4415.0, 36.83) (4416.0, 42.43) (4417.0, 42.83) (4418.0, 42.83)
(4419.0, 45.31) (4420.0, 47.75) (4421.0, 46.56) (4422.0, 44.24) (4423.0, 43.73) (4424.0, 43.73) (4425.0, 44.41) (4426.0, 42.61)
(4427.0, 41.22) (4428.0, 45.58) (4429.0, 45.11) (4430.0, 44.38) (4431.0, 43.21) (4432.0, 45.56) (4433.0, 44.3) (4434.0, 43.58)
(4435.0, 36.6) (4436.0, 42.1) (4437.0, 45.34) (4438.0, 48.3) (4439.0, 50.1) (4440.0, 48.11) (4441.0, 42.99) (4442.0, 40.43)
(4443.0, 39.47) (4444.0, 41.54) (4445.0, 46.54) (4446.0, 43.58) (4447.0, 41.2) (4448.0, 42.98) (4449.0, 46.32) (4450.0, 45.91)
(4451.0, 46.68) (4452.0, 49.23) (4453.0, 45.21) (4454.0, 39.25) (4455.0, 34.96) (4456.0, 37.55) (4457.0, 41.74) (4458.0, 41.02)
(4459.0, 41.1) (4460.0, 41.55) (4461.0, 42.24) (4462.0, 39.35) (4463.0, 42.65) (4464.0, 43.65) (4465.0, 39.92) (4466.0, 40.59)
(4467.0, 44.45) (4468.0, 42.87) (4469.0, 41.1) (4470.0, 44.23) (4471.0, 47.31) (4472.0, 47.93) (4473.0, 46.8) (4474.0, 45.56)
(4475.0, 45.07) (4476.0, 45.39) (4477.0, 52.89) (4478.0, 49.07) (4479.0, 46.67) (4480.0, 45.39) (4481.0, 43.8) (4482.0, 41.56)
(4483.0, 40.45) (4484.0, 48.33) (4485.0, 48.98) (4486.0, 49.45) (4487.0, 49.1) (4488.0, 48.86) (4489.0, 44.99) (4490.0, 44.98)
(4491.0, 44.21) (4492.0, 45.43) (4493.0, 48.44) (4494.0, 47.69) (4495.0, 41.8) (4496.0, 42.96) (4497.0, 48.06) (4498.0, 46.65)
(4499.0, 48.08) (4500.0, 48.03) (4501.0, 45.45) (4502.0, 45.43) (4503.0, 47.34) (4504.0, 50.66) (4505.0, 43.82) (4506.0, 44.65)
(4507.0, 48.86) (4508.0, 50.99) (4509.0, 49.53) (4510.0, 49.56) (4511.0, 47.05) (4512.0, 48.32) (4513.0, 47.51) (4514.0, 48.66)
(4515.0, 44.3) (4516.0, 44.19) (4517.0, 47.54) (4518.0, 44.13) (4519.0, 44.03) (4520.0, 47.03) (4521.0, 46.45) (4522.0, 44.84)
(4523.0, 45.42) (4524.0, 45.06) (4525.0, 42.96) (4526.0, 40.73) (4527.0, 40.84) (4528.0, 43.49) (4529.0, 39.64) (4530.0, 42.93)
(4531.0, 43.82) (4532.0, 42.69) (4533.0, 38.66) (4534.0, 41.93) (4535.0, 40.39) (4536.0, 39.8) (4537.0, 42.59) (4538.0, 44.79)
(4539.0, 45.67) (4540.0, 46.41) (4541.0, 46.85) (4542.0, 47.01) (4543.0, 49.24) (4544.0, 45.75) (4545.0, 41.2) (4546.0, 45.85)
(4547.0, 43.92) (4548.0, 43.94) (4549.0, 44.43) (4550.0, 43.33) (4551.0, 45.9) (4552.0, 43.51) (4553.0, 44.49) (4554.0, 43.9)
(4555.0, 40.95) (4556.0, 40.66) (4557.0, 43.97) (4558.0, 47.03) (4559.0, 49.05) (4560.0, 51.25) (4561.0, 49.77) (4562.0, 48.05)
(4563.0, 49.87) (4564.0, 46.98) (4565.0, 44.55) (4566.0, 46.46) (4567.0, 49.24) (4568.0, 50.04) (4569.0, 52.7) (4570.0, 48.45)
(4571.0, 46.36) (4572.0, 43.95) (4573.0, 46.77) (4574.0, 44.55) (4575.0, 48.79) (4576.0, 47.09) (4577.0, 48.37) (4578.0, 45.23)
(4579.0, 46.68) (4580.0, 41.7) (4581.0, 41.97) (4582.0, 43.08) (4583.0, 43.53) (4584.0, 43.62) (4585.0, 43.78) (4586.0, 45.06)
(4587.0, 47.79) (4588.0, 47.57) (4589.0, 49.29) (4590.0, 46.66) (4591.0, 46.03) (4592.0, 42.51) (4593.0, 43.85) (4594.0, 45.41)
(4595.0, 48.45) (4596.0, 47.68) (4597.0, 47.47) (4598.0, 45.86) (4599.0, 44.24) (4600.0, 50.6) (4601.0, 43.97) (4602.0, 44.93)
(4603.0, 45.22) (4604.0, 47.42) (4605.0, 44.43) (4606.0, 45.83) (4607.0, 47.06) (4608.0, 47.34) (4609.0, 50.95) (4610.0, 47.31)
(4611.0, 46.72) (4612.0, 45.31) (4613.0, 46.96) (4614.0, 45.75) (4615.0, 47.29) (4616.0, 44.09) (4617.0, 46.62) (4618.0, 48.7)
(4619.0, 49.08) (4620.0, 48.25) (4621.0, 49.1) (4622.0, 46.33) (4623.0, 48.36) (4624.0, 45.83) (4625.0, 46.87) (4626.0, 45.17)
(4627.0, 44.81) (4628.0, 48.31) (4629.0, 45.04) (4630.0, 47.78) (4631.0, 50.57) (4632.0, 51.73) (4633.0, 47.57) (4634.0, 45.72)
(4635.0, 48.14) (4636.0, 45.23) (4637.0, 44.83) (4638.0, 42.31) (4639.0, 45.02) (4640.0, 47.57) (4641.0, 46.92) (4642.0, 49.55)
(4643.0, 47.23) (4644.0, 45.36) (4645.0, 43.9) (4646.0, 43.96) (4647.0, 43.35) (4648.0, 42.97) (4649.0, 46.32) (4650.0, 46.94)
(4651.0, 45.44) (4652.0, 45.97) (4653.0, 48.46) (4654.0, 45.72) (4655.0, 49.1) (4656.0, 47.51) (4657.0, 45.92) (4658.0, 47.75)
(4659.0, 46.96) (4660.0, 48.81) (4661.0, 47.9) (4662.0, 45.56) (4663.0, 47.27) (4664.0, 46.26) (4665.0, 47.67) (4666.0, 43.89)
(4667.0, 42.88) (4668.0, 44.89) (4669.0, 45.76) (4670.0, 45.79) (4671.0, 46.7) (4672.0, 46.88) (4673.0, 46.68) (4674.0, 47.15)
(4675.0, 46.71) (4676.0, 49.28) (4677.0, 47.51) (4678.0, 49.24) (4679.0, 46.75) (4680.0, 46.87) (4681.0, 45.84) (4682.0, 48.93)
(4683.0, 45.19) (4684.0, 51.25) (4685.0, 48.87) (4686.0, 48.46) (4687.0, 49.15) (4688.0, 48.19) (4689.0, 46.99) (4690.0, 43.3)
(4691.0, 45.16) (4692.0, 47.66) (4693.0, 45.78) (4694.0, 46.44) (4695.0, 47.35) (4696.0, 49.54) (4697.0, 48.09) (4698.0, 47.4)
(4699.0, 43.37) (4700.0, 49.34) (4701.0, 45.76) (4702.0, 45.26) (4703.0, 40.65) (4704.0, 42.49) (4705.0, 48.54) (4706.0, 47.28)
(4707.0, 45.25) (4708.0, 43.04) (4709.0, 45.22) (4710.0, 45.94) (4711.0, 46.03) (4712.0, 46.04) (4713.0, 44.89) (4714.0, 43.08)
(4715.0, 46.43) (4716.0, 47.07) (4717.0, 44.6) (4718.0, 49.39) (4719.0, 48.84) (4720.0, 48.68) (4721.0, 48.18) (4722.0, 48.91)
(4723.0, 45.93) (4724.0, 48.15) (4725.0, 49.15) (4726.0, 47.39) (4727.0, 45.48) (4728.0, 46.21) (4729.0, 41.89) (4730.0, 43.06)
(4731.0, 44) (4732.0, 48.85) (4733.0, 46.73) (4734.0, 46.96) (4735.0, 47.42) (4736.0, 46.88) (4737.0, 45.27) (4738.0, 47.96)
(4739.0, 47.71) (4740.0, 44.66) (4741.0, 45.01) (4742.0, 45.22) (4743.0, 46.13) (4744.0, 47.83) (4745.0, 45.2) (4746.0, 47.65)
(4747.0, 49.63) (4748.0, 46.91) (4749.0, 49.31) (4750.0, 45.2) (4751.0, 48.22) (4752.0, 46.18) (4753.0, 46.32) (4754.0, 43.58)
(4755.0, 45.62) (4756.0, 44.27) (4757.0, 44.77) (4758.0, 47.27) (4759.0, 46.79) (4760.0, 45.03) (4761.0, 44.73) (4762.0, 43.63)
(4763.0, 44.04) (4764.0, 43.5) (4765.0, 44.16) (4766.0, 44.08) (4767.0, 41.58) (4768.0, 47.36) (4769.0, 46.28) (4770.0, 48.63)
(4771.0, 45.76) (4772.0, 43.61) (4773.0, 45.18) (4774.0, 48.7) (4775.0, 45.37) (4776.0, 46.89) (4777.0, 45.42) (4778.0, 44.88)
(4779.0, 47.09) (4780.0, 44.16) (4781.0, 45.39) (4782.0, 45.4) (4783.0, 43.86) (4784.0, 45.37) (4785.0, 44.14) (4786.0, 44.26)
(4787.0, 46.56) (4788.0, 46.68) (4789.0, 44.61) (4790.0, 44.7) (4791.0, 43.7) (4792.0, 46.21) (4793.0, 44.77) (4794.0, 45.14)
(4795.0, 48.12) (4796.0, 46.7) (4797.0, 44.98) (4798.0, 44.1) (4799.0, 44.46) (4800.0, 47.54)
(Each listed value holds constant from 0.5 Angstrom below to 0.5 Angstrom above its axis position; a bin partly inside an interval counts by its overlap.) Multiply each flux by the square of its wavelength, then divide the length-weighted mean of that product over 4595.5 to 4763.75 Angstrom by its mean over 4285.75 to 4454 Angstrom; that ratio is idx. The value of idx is 1.35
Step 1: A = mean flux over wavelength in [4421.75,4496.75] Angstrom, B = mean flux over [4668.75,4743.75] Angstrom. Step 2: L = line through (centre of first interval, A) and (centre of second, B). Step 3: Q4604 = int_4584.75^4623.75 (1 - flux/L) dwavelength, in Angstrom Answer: -0.90 Angstrom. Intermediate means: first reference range 44.2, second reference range 46.6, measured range 46.7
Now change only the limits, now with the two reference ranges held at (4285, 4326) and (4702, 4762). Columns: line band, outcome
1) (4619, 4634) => -1.54 Angstrom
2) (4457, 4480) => -3.31 Angstrom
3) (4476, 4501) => -4.67 Angstrom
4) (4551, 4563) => -1.39 Angstrom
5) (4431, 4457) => -3.86 Angstrom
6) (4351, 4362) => -1.58 Angstrom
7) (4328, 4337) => -1.45 Angstrom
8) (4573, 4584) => -0.89 Angstrom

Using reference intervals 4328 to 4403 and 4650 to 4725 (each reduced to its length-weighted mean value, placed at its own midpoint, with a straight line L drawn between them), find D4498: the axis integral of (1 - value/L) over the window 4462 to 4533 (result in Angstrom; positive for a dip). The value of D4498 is -4.8 Angstrom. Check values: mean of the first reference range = 39.8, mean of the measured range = 45.5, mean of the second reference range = 46.7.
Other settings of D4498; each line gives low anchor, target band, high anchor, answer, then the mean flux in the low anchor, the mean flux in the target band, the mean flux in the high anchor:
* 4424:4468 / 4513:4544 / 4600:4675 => 0.3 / 43.1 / 44.2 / 46.6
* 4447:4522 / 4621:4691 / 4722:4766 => -1.4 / 45.3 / 46.7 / 46.1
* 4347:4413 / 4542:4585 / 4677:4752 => -1.8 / 40.8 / 45.9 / 46.6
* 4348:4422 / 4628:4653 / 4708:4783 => -1.0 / 41.1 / 46.3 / 46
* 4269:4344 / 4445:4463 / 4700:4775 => -1.7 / 35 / 42.5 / 46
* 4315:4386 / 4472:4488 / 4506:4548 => -1.2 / 39.5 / 46.7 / 44.9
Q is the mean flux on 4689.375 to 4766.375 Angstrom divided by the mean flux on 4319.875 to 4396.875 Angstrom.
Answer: 1.2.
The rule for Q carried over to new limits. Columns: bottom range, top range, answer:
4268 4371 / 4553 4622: 1.27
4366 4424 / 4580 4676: 1.13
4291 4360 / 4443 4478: 1.21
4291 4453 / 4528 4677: 1.16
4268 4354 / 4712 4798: 1.29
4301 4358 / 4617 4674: 1.28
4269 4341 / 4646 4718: 1.33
